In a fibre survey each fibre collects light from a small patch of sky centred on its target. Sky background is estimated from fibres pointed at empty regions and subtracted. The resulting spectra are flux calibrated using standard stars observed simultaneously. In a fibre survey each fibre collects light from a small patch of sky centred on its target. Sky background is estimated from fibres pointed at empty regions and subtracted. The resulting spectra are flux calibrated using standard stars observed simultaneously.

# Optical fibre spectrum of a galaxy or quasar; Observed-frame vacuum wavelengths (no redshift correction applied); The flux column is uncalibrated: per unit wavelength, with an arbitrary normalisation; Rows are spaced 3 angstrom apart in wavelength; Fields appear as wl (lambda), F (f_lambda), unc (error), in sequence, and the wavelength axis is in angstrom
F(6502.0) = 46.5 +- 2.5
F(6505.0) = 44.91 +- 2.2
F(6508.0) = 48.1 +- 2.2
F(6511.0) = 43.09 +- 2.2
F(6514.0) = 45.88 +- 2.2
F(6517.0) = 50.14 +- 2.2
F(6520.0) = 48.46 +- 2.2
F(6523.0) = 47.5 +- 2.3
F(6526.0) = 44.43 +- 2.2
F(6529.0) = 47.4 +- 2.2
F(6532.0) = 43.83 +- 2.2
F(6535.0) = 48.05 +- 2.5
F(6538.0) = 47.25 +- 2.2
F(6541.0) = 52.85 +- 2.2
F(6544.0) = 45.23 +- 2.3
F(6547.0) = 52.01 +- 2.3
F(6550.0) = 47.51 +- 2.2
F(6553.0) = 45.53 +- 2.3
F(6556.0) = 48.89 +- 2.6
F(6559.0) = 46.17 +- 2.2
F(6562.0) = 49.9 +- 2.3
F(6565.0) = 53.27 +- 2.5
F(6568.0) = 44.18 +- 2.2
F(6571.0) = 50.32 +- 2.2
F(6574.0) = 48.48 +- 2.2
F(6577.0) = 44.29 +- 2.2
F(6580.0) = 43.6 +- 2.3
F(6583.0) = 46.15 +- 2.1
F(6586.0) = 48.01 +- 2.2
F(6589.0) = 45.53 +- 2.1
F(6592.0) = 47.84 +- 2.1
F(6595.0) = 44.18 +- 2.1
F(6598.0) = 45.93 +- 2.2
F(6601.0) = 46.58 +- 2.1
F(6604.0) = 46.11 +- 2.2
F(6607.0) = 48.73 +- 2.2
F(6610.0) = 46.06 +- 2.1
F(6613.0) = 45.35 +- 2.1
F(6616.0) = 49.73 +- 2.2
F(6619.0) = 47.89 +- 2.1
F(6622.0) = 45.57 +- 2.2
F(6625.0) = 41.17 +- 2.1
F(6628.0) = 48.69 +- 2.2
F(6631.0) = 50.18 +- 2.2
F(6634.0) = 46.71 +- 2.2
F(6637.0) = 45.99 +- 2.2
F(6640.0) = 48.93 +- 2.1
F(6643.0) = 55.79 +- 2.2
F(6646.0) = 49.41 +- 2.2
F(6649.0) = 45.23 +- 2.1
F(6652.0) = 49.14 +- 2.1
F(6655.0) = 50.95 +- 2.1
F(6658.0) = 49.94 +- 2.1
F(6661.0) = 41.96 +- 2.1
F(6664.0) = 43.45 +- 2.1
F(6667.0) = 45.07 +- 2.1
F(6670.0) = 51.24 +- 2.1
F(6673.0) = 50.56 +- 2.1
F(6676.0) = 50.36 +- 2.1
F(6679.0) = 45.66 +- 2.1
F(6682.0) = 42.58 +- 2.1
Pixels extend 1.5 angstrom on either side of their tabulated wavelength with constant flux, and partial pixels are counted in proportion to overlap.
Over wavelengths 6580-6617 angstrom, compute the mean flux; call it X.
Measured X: 46.5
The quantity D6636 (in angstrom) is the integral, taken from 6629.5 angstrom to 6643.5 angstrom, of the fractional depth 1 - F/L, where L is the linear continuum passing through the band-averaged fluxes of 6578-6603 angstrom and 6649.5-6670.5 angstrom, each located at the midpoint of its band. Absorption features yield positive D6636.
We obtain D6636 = -0.7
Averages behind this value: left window 45.9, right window 47.1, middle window 49.1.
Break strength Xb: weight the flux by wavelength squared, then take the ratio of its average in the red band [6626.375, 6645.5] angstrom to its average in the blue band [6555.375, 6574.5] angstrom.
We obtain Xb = 1.03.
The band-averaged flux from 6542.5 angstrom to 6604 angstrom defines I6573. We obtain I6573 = 47.2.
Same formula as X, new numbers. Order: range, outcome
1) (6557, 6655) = 47.4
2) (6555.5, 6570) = 48.5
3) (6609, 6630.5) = 46.5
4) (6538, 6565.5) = 48.8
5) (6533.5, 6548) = 49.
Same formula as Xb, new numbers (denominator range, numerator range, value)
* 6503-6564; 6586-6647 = 1.02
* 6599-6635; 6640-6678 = 1.05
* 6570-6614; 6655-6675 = 1.04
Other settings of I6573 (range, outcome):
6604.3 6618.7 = 47.4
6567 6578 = 47.1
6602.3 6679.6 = 47.7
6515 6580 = 47.8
